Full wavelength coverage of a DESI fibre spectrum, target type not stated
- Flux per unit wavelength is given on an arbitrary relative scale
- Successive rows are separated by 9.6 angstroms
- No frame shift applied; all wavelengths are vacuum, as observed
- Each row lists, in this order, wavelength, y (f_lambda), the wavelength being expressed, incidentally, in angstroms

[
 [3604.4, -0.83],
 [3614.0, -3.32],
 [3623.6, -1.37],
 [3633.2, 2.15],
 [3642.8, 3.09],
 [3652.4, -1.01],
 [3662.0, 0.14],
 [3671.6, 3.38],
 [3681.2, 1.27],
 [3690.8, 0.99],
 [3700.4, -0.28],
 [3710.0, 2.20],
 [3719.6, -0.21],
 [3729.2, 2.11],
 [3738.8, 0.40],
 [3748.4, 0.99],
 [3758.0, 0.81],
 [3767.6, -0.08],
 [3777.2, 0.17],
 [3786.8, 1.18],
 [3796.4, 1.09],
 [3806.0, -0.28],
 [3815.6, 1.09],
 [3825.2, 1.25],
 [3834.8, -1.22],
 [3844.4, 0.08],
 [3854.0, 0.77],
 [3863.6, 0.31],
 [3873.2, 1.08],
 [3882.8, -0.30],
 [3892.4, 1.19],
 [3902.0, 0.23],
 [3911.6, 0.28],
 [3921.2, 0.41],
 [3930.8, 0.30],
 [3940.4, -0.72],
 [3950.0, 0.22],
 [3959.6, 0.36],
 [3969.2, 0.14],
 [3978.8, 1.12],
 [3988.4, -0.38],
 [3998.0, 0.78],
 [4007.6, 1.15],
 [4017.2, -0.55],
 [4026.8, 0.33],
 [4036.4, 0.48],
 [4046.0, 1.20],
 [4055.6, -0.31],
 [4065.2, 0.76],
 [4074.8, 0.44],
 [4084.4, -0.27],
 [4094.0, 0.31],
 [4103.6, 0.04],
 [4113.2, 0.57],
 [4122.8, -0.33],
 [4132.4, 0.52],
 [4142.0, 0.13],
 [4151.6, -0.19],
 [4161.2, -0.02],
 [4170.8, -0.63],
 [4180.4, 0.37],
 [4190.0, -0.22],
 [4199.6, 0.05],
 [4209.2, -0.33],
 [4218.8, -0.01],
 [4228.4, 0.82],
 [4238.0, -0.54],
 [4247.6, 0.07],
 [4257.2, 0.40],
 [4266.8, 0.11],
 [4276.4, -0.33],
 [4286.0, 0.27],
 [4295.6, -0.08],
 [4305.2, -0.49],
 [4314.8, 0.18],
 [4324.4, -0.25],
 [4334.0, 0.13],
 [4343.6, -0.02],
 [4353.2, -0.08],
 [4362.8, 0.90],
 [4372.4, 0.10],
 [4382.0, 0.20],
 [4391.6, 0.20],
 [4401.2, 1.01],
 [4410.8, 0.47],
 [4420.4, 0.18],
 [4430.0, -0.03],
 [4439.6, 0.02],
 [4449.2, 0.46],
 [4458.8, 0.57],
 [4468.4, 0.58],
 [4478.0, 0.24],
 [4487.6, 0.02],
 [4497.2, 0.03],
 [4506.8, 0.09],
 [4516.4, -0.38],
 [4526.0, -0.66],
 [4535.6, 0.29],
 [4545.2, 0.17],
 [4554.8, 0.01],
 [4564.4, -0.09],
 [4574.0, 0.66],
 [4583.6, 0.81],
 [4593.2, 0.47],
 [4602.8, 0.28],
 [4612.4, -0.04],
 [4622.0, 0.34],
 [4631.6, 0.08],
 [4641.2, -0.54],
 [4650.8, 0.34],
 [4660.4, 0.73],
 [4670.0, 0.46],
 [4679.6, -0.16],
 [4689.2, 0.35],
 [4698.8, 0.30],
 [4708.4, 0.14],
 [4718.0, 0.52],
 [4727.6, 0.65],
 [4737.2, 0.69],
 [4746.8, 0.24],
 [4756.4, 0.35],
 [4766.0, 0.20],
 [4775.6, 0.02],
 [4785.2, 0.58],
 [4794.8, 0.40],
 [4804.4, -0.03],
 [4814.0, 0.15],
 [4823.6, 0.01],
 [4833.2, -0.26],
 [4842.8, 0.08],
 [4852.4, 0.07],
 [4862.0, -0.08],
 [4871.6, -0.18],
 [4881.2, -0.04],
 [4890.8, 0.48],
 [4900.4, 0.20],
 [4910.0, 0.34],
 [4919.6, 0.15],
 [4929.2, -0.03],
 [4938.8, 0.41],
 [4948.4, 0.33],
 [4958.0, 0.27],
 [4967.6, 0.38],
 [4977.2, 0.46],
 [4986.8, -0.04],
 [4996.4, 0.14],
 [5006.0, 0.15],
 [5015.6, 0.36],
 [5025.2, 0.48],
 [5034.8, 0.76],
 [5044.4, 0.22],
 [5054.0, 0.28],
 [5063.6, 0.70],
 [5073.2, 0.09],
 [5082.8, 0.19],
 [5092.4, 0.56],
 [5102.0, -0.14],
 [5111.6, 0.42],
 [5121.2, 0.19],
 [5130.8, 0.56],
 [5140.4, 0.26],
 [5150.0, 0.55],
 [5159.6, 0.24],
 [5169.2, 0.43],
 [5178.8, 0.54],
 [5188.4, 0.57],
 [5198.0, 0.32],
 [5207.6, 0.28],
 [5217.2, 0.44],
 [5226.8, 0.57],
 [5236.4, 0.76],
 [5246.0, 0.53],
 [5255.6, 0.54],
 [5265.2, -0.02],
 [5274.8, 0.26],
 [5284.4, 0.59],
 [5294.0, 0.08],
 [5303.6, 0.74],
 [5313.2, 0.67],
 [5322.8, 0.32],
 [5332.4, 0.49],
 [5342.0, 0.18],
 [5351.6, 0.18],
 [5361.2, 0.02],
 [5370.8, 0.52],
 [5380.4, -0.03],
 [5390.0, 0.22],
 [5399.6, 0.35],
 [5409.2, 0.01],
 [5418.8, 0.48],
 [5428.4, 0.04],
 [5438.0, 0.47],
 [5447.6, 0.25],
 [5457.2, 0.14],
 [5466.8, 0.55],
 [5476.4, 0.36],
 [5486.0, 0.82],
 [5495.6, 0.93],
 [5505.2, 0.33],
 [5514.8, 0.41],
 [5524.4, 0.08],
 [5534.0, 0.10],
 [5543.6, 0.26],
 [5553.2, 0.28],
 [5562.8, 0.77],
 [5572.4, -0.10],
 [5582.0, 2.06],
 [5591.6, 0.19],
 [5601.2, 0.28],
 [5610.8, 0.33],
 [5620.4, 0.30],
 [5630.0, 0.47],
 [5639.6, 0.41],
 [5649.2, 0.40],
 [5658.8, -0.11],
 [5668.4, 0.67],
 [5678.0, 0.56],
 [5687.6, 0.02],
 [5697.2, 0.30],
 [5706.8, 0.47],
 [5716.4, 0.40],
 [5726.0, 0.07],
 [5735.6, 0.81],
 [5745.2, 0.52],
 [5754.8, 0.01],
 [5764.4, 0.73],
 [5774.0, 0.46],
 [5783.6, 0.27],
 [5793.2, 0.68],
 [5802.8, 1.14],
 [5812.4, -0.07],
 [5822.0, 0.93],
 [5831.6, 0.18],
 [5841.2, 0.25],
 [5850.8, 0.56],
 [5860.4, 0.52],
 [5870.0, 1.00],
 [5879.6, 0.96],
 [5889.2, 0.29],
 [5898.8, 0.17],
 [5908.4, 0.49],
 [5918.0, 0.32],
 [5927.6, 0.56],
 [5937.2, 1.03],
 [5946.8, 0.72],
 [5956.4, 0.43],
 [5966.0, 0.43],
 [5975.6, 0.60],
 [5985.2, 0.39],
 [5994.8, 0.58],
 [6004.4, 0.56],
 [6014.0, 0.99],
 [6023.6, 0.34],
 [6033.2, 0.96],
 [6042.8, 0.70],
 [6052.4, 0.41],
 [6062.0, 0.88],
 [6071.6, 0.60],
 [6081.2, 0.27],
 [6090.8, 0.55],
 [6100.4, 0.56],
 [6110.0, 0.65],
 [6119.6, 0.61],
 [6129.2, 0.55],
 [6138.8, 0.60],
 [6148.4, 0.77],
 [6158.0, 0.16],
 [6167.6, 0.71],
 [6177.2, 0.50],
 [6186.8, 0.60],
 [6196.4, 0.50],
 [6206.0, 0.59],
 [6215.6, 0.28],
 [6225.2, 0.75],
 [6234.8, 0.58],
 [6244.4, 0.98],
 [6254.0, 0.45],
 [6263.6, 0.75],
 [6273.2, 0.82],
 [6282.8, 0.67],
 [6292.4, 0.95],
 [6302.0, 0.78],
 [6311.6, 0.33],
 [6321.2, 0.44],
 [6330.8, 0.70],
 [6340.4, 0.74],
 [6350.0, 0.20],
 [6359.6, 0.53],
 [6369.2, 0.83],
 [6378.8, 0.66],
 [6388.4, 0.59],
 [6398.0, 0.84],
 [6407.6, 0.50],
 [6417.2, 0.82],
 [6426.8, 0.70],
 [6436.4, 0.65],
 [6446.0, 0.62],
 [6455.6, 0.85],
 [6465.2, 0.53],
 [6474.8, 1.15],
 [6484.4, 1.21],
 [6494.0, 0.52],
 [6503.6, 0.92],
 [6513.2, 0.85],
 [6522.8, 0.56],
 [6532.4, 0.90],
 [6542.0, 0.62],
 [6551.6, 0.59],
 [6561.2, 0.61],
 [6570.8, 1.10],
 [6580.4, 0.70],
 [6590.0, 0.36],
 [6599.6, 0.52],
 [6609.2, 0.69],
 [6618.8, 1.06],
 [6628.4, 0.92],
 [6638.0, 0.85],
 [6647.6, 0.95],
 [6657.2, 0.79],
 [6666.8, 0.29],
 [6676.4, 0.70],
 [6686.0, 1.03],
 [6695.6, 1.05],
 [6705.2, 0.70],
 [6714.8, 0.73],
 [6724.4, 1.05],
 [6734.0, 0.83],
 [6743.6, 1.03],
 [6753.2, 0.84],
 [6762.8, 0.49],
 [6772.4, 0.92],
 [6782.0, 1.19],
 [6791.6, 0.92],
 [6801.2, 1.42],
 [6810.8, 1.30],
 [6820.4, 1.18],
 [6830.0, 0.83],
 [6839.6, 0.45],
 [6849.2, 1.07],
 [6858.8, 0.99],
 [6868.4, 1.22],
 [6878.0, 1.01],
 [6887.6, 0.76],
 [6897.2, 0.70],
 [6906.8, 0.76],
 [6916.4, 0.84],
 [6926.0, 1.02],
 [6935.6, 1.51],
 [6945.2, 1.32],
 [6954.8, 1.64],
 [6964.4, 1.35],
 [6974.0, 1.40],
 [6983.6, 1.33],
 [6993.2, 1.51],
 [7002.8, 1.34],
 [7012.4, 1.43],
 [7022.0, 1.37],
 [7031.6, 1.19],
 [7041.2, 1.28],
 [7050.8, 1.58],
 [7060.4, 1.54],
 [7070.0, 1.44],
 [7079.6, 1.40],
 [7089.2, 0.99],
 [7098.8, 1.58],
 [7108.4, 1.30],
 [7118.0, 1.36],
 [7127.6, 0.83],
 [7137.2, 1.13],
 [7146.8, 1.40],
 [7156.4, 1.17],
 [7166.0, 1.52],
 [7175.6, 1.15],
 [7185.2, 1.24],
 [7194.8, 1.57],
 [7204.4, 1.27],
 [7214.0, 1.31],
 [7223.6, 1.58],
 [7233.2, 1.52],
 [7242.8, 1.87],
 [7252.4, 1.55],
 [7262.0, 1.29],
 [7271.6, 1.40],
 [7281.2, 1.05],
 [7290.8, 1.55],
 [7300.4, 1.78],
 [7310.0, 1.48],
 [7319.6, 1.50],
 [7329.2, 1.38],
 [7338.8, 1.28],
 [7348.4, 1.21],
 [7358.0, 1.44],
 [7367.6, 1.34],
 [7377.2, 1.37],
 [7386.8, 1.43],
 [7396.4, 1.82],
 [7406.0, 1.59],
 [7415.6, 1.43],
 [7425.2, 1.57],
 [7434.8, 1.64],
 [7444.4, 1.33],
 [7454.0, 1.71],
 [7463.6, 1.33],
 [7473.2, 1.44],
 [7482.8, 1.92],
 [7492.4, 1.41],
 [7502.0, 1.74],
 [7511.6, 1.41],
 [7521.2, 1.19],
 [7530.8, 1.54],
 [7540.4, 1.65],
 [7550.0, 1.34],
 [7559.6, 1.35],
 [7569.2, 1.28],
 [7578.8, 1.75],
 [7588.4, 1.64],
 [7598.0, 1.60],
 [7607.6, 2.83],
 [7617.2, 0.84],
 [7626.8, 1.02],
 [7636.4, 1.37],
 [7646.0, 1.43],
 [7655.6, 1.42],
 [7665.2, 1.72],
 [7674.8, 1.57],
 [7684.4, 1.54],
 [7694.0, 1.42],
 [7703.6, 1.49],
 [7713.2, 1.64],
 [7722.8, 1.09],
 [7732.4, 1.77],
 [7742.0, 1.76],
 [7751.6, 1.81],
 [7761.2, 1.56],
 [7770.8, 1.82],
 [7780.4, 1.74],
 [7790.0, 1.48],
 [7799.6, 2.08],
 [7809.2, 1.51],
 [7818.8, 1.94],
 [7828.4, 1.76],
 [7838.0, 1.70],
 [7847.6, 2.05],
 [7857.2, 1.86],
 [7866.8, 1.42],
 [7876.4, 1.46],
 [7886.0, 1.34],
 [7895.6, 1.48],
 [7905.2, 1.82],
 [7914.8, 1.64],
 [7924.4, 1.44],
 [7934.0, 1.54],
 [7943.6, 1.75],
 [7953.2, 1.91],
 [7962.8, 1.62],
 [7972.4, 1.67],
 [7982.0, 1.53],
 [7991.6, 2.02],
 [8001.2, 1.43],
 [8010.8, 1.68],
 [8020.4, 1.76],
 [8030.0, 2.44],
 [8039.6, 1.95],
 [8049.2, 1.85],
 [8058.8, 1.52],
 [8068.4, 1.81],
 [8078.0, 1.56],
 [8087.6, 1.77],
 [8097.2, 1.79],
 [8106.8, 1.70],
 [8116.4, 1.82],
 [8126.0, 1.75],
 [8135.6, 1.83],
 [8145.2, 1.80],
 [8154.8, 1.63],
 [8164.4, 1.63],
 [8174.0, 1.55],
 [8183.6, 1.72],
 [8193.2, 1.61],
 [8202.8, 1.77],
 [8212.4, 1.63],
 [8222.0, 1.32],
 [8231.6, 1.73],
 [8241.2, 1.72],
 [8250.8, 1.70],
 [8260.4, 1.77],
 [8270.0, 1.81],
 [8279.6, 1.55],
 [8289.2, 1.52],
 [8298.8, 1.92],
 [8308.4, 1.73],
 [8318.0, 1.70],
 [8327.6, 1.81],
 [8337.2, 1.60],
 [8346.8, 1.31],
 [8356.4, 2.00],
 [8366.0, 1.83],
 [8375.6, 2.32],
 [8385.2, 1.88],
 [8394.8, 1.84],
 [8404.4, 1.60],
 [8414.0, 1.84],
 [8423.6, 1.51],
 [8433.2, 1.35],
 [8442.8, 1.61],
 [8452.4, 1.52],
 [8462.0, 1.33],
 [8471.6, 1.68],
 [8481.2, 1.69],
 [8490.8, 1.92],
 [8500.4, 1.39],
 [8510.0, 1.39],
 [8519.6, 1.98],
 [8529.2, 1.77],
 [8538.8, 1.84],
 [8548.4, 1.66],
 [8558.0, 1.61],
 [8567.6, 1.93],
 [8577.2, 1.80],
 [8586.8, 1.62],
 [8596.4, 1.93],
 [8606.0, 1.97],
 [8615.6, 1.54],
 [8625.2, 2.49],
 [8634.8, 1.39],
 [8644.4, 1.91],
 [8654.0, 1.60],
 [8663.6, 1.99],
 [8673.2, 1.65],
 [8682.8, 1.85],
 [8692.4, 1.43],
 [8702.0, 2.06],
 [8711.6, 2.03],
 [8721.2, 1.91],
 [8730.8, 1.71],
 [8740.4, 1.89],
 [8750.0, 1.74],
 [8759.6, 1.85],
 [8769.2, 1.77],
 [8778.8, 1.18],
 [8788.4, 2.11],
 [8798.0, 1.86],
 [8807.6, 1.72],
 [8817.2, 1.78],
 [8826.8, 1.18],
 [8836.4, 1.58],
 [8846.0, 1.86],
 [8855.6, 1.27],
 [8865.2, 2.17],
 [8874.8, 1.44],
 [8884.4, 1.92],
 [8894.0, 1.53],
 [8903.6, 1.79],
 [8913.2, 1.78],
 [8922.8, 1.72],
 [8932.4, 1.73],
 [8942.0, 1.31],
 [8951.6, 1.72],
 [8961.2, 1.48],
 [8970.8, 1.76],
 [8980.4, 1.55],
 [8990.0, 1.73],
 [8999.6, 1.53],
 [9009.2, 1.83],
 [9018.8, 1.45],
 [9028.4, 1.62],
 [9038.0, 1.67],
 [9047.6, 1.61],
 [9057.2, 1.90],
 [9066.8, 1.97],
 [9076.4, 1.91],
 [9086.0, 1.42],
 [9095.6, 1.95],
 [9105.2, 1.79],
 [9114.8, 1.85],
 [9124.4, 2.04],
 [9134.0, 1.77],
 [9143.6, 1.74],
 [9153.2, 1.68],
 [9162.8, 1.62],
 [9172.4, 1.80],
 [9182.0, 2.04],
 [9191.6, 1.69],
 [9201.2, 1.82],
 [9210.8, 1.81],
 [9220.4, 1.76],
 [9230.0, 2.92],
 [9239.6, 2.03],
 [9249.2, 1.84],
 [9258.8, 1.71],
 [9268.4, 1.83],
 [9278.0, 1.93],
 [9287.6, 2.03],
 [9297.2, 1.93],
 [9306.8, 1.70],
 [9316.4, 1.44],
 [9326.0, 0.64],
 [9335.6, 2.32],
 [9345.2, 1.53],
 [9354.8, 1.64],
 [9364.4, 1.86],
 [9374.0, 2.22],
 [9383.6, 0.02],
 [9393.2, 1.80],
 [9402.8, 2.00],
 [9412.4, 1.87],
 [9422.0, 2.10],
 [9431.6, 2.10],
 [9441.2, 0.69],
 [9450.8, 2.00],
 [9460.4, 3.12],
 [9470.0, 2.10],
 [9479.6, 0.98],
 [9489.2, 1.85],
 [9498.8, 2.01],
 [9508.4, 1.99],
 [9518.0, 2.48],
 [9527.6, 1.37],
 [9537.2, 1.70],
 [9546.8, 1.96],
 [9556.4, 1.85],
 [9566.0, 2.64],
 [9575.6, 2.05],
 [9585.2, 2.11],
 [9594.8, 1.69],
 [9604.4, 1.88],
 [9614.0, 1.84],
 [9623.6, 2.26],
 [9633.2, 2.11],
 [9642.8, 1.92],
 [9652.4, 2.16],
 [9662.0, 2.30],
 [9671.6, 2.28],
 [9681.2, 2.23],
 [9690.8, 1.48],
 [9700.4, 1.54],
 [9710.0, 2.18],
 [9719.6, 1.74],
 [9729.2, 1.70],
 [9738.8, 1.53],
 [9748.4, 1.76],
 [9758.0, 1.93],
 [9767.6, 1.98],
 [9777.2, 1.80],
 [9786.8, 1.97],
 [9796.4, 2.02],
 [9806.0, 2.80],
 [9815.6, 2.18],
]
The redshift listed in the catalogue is 0.74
